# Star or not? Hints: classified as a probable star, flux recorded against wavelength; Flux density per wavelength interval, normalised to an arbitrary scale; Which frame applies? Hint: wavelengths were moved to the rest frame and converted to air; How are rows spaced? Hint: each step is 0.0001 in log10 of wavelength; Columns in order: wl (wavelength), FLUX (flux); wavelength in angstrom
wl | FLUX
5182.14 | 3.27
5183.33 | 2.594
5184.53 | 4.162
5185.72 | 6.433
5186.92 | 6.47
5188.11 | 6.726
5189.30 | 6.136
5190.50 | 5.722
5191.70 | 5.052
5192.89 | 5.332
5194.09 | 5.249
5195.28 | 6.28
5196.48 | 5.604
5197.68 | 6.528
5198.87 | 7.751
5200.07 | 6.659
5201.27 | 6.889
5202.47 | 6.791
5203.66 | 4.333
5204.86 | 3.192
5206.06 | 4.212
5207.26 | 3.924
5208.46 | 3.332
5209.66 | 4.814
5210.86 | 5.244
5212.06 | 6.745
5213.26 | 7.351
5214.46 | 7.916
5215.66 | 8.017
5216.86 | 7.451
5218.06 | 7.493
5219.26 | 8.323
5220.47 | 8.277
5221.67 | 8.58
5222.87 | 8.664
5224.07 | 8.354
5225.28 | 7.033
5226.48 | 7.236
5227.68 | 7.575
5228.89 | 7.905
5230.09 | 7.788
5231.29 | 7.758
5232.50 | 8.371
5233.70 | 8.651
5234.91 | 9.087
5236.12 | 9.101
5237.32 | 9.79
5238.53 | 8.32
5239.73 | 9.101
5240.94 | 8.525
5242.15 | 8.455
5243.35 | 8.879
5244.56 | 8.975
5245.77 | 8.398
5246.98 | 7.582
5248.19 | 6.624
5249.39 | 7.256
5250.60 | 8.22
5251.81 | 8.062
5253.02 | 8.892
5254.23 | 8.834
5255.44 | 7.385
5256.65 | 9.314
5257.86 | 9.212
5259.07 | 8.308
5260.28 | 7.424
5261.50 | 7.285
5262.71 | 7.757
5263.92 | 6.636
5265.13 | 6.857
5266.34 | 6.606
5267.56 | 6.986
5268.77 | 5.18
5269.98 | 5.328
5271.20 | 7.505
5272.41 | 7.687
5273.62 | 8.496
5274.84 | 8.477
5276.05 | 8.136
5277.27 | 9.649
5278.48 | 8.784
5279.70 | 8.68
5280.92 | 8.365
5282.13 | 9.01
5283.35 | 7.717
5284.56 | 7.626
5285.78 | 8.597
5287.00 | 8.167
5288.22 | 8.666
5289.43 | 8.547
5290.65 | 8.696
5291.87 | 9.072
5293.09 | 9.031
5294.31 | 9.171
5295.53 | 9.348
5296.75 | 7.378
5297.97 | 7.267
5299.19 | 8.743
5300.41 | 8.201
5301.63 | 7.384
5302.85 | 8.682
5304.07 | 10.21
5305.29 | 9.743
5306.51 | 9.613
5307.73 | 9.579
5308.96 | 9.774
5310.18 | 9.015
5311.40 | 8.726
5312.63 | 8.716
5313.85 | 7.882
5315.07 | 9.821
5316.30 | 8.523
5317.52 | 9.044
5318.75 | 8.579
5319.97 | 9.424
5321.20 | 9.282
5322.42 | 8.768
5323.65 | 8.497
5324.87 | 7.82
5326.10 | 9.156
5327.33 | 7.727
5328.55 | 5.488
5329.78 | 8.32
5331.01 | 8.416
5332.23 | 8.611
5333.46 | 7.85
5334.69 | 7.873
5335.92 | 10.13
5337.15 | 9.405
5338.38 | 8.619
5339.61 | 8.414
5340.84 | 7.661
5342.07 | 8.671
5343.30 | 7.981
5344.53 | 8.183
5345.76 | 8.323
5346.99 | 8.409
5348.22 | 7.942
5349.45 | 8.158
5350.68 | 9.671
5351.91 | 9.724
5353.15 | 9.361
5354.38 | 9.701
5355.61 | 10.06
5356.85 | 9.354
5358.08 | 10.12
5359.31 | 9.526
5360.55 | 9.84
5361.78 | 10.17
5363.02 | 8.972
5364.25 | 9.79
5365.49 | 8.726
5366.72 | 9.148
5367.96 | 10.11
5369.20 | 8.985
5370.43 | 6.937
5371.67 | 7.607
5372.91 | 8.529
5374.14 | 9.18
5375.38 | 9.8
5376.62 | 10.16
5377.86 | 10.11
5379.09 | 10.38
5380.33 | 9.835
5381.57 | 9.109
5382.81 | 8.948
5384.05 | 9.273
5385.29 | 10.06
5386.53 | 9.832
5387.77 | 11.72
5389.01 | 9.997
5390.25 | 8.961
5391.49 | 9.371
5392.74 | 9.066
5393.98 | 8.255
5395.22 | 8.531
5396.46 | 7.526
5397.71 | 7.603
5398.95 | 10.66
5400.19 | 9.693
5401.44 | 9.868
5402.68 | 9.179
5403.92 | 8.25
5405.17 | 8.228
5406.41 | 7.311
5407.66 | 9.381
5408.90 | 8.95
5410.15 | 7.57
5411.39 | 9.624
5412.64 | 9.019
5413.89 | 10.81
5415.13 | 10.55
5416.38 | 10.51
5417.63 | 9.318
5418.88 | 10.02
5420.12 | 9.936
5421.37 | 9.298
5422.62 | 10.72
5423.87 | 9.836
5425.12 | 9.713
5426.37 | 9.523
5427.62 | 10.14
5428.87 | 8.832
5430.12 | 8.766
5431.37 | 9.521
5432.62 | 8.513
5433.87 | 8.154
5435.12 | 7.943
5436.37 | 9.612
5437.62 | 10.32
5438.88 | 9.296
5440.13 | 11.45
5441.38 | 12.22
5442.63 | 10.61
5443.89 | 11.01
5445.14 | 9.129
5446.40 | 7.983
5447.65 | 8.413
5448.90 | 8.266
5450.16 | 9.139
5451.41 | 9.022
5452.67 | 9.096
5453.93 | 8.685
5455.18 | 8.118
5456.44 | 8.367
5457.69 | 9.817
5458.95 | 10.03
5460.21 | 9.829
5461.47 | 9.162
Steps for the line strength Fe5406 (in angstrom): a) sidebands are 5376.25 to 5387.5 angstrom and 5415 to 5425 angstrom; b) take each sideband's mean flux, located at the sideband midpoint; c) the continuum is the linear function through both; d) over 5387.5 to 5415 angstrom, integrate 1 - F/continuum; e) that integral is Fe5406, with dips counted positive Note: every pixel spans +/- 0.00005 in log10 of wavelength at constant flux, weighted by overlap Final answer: 2.30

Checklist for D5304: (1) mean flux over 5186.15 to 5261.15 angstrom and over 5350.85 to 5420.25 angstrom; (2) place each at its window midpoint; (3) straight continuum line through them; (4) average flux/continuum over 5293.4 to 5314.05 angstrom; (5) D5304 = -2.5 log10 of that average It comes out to -0.06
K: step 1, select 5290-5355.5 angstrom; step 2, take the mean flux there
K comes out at 8.69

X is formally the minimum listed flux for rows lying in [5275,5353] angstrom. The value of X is 5.488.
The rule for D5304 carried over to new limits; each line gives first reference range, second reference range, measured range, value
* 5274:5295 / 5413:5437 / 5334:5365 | 0.00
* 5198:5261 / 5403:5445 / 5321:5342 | 0.03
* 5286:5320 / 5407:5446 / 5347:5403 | 0.00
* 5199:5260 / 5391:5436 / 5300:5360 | -0.04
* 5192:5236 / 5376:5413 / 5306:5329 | -0.07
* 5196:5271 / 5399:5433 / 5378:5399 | -0.03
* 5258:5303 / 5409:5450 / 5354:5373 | -0.04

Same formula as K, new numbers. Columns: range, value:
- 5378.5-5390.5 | 9.84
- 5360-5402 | 9.31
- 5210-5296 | 8.05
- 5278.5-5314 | 8.69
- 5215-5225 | 8.11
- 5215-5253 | 8.2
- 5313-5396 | 8.98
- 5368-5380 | 9.15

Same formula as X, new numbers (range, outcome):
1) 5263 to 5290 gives 5.18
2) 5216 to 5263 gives 6.624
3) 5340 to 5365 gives 7.661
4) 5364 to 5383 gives 6.937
